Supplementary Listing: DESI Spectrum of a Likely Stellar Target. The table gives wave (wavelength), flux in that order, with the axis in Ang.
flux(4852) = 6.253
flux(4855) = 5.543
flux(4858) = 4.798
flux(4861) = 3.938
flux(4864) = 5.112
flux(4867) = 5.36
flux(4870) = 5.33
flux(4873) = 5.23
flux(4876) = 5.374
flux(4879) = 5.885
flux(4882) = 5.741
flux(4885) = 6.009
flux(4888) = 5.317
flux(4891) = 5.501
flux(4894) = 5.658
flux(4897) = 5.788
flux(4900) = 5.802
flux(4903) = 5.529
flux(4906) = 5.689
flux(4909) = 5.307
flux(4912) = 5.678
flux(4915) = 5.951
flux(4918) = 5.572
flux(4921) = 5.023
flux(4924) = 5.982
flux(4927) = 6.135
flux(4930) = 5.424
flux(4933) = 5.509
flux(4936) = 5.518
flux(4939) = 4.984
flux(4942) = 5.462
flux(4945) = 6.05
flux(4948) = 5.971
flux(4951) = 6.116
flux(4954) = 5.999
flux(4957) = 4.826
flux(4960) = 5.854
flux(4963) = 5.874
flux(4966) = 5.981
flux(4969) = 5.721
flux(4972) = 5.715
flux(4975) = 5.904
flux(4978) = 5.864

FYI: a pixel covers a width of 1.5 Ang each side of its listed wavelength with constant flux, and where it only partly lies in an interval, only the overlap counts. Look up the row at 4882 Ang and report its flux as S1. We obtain 5.741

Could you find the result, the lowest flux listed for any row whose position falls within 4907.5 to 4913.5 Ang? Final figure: 5.307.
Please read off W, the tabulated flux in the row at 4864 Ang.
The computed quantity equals 5.112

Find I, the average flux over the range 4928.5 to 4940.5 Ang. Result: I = 5.36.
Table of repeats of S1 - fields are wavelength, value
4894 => 5.658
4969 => 5.721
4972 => 5.715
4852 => 6.253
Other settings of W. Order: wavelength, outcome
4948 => 5.971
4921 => 5.023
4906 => 5.689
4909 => 5.307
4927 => 6.135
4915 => 5.951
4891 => 5.501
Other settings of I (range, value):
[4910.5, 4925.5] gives 5.64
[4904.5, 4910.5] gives 5.5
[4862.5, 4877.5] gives 5.28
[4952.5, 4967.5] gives 5.71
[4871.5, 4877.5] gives 5.3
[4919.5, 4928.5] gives 5.71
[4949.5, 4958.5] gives 5.65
